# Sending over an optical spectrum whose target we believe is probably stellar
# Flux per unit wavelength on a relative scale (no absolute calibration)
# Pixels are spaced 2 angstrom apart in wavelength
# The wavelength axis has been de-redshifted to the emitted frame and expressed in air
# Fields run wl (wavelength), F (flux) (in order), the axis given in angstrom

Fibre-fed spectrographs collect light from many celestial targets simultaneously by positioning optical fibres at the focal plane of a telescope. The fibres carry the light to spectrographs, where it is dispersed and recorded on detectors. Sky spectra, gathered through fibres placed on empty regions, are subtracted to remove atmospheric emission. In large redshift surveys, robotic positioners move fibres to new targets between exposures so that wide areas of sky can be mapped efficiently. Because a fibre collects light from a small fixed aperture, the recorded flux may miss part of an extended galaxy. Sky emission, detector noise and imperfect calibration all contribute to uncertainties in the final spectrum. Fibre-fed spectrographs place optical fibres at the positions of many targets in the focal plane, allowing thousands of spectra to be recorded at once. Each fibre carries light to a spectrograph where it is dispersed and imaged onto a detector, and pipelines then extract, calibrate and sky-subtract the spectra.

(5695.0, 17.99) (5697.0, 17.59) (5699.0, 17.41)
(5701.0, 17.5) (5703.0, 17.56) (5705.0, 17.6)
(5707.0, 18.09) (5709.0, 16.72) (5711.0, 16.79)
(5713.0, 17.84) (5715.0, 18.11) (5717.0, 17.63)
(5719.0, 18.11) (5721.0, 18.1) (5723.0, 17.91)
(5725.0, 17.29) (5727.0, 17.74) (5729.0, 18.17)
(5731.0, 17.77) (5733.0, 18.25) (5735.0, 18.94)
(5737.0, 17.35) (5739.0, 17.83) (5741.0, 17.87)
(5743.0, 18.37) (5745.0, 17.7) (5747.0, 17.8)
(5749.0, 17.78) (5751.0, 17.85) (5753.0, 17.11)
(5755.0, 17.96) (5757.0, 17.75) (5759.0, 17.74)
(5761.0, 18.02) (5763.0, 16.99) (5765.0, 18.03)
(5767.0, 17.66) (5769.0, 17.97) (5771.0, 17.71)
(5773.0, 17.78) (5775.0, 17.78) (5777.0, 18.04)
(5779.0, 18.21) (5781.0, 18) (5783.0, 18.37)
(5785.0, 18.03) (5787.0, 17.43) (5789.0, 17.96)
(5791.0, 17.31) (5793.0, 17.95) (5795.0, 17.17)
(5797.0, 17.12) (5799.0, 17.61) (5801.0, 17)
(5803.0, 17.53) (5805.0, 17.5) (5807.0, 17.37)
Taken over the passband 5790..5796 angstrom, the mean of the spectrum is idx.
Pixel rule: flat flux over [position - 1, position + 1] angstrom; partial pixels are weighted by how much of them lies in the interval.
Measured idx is 17.5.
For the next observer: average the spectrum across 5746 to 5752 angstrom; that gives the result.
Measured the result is 17.8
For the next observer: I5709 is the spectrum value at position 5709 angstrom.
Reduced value 16.72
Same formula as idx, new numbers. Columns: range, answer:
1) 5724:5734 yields 17.8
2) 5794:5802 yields 17.2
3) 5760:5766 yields 17.7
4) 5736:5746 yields 17.8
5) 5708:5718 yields 17.4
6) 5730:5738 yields 18.1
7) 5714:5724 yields 18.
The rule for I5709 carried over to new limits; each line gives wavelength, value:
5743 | 18.37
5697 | 17.59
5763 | 16.99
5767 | 17.66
